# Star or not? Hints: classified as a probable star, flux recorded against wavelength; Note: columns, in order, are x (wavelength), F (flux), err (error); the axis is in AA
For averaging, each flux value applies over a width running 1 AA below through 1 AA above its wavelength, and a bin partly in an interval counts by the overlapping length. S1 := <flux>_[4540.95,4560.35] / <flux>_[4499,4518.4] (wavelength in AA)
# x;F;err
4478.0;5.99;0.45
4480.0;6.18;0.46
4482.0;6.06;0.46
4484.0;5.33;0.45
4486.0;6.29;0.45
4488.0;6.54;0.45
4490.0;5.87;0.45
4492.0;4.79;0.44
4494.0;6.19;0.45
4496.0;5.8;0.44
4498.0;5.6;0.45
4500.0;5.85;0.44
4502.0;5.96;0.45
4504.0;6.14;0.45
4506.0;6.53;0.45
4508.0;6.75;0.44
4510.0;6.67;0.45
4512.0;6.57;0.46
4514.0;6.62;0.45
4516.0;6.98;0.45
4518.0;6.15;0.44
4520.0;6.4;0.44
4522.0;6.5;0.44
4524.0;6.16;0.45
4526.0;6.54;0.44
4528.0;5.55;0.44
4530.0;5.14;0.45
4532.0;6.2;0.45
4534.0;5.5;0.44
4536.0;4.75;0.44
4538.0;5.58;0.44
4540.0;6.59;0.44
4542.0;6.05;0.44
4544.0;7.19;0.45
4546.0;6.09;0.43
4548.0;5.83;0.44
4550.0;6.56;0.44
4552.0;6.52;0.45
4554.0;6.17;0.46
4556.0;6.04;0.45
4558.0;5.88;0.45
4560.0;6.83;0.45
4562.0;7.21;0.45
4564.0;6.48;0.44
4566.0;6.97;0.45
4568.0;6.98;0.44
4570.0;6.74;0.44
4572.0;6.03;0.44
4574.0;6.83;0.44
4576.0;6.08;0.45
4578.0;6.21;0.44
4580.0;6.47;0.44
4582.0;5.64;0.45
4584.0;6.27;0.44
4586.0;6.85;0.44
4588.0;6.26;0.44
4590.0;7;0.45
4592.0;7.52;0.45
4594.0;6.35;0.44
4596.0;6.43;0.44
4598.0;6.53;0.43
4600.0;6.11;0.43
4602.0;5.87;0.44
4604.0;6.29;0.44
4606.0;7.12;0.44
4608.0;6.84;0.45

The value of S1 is 0.98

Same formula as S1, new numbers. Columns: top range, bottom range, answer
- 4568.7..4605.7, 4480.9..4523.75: 1.04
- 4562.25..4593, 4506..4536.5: 1.06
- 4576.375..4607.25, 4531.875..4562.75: 1.05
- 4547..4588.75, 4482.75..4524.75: 1.04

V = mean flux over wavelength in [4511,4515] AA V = 6.6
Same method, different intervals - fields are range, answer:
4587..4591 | 6.63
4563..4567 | 6.72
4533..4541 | 5.61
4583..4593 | 6.78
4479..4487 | 5.96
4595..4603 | 6.24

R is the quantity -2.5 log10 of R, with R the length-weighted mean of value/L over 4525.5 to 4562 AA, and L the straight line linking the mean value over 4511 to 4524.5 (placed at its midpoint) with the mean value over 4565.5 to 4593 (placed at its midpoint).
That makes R 0.076 mag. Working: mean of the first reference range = 6.49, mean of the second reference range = 6.55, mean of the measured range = 6.08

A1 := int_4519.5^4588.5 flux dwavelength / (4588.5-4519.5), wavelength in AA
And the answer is 6.26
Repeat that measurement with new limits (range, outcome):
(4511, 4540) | 6.06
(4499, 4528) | 6.39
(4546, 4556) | 6.23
